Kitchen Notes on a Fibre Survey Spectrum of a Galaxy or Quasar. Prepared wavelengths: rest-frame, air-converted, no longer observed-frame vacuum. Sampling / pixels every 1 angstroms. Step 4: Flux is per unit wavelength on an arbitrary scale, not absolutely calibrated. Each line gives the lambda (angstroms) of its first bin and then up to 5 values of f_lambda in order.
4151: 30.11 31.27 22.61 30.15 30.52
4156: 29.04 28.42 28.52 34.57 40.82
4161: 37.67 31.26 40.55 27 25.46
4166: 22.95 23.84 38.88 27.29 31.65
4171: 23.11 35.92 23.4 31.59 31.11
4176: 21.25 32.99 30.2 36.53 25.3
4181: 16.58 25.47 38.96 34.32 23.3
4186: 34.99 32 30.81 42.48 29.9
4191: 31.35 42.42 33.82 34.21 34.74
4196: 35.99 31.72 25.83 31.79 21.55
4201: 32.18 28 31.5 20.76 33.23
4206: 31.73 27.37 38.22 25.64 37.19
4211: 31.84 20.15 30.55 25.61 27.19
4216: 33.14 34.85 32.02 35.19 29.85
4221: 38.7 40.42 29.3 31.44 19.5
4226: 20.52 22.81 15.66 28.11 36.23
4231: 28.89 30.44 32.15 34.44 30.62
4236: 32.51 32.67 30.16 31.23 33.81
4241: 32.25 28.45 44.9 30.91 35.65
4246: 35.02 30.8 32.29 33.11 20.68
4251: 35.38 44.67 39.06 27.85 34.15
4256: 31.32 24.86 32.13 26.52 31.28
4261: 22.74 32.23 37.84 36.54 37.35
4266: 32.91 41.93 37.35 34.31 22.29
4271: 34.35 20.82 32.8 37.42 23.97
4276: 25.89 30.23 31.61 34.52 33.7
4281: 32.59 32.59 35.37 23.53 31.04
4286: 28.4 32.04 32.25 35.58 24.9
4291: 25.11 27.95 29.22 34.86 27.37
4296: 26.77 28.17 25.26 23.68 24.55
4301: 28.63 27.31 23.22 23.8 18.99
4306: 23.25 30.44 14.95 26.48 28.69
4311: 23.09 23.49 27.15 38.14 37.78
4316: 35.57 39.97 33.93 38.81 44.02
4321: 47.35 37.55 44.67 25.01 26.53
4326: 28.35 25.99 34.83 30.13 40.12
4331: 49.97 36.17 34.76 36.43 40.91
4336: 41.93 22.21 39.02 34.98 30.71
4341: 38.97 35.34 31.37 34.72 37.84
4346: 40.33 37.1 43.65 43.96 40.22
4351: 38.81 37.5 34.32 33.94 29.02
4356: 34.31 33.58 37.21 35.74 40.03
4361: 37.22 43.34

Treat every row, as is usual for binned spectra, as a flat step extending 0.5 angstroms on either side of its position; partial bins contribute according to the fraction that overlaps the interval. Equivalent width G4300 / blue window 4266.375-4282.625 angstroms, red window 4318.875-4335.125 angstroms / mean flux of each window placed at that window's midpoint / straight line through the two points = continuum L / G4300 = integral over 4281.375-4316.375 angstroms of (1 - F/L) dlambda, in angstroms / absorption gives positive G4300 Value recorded 6.1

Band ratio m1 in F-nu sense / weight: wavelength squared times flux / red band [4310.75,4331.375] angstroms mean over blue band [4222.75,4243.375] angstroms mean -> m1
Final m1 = 1.22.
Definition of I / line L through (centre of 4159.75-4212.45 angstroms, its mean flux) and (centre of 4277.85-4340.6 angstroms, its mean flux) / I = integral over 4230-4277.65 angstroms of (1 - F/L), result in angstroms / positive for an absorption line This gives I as -1.7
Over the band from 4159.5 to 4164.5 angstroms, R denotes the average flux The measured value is 35.5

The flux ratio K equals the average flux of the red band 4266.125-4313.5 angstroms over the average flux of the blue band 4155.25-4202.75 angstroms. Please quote 0.9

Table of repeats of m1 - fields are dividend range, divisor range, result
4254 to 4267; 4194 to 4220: 1.08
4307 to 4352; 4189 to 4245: 1.19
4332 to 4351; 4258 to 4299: 1.24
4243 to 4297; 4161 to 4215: 1.08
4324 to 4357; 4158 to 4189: 1.26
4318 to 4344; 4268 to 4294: 1.21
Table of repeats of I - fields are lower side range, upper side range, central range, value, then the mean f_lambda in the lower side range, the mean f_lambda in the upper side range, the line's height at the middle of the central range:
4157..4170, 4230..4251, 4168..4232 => 3.2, 31.4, 32.2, 31.8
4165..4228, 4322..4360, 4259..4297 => 2.6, 30.1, 35.8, 33.3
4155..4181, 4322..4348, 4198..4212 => 0.8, 30.1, 35.3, 31.3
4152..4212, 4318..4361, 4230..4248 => 0.0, 30.6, 36.4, 32.7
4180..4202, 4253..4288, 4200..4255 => 0.7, 31.4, 31.4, 31.4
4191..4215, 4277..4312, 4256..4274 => -1.9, 30.6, 27.9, 28.8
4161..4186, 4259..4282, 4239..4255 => -1.2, 29.4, 31.9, 31.3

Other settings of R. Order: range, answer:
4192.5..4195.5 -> 34.3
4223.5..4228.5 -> 22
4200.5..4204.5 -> 28.1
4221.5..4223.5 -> 34.9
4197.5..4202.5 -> 27.9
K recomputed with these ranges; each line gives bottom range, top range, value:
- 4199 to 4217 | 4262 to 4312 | 1.00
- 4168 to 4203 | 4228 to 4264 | 1.04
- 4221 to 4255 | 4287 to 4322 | 0.94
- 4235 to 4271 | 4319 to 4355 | 1.11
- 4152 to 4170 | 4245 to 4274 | 1.06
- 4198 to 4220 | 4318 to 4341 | 1.20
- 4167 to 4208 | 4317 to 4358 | 1.18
